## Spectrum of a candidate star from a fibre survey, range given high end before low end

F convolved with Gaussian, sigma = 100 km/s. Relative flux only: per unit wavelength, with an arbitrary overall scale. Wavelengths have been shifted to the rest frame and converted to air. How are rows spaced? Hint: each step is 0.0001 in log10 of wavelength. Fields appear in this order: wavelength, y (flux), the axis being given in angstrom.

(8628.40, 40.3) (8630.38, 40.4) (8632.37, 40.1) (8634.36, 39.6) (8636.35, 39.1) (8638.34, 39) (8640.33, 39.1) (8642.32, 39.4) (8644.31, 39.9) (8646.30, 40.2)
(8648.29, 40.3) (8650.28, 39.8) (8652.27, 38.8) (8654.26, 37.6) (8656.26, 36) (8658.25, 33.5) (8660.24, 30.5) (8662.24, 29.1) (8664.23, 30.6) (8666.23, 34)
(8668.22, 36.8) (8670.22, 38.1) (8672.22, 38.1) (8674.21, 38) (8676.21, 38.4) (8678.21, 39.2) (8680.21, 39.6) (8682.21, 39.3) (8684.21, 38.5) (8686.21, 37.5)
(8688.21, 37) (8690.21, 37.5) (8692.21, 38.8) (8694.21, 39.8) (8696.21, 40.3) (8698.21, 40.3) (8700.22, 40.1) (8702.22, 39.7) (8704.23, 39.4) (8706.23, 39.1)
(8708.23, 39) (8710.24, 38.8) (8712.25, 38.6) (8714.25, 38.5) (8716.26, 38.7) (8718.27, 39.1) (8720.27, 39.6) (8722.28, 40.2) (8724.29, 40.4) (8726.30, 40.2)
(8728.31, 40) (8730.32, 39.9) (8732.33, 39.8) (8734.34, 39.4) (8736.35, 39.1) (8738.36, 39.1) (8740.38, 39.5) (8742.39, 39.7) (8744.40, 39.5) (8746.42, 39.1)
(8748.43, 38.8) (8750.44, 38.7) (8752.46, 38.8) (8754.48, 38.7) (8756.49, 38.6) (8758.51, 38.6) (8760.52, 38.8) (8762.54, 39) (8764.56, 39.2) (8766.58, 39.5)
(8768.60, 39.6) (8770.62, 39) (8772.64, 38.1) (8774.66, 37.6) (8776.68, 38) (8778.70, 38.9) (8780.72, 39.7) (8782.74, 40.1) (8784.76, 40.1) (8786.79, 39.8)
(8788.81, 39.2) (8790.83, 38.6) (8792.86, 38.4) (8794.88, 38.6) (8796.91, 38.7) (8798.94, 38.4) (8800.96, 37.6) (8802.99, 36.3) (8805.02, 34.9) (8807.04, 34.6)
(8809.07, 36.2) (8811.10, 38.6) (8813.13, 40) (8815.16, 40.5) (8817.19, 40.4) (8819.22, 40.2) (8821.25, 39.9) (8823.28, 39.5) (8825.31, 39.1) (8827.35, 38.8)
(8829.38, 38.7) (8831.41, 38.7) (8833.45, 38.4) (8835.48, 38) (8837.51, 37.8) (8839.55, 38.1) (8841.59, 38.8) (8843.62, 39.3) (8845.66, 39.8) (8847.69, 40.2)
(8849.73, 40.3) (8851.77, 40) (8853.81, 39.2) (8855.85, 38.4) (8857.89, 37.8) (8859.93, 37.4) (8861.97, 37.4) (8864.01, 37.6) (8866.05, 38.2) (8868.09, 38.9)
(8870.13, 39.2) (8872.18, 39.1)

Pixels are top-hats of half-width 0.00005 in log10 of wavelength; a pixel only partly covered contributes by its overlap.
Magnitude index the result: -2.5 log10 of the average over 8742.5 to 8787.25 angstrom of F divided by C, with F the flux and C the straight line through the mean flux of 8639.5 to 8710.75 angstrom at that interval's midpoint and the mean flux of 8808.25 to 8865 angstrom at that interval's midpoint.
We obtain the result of -0.02 mag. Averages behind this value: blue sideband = 37.8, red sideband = 38.9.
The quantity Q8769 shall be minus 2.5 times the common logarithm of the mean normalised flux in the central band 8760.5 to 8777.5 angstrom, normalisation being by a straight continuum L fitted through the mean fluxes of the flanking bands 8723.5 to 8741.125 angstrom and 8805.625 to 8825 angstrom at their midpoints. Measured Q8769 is 0.02 mag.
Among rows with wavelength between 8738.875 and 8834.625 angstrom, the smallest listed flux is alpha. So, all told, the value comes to 34.6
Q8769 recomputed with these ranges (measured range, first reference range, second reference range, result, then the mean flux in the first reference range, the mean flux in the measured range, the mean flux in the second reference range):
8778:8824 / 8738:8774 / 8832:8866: 0.00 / 39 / 38.7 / 38.6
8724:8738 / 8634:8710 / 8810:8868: -0.04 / 37.9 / 39.8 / 39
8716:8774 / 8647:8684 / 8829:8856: -0.04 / 36.6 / 39.3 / 39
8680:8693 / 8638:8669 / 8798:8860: -0.04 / 36.5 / 38.2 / 38.6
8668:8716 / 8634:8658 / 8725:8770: 0.01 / 38.9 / 38.8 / 39.3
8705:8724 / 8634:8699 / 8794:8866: -0.03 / 37.7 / 39.1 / 38.5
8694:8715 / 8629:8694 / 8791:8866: -0.04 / 37.7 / 39.4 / 38.5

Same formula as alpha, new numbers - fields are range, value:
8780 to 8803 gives 36.3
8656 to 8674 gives 29.1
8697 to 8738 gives 38.5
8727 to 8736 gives 39.4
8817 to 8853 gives 37.8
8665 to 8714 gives 34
